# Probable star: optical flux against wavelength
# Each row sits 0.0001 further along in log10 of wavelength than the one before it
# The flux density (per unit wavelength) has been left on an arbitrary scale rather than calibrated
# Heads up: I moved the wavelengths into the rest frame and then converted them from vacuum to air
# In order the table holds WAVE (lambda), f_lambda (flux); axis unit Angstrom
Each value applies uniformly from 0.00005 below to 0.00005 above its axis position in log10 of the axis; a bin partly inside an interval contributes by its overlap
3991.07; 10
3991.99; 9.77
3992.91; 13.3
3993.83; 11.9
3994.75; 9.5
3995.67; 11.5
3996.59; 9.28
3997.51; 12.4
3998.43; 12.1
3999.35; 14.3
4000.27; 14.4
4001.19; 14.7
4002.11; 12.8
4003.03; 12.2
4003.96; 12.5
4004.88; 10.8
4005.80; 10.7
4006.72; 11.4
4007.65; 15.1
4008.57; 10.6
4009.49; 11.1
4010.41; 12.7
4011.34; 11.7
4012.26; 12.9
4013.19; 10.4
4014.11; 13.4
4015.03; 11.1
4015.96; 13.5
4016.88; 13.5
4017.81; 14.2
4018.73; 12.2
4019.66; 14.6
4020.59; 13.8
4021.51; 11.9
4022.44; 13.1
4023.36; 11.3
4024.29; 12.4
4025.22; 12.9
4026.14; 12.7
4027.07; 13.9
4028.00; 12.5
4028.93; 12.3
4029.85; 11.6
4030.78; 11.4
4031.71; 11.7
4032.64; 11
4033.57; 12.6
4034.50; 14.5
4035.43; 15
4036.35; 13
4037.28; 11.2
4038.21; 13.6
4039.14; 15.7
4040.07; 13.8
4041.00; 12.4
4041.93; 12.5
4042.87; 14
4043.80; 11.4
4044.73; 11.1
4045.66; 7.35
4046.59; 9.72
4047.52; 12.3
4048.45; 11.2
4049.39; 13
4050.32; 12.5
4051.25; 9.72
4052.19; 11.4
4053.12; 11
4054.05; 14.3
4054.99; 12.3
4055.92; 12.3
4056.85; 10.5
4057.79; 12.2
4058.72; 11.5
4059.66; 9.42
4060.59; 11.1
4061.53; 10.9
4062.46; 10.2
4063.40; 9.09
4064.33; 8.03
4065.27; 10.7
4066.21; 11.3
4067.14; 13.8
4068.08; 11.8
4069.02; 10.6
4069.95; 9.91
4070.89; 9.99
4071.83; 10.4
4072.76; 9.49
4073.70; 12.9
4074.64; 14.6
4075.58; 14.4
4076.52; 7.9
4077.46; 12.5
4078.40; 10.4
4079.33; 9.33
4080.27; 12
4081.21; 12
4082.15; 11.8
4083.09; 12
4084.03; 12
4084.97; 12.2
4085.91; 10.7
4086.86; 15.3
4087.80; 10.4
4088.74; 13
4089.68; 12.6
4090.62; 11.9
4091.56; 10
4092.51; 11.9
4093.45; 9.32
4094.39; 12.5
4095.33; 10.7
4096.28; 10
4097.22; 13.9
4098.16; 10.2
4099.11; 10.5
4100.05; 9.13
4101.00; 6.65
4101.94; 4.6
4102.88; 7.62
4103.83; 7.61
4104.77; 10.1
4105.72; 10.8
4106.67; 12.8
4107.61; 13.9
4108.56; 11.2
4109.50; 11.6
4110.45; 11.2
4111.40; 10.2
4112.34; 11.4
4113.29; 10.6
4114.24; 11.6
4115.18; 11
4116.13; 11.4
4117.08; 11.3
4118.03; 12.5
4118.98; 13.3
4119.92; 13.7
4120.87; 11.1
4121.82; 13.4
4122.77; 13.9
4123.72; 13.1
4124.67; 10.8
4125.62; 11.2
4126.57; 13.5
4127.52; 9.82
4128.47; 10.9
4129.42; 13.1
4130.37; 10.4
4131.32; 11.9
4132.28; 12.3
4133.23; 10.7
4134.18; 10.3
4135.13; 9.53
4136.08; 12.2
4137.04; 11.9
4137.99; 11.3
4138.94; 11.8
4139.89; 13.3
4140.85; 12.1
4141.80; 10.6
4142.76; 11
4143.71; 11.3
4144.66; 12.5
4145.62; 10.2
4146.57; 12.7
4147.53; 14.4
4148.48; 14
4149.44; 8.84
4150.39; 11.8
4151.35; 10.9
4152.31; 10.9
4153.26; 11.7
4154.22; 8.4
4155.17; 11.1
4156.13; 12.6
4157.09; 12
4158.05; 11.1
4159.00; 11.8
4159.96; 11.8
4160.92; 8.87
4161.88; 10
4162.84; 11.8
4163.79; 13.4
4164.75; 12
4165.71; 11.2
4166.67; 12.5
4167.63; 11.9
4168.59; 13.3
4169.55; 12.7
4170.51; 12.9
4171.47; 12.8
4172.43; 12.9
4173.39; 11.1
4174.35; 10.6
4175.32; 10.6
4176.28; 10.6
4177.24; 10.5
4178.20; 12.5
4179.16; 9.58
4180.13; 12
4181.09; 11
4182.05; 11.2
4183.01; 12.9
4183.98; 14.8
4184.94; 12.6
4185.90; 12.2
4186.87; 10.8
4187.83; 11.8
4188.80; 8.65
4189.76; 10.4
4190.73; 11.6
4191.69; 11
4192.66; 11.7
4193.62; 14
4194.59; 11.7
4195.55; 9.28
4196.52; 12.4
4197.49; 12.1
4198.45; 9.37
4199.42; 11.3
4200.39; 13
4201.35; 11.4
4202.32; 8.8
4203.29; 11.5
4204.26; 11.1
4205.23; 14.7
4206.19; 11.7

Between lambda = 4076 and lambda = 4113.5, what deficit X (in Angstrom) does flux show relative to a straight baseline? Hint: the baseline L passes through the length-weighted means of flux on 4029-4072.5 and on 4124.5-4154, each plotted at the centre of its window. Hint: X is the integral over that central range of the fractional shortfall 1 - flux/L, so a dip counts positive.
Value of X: 2.3 Angstrom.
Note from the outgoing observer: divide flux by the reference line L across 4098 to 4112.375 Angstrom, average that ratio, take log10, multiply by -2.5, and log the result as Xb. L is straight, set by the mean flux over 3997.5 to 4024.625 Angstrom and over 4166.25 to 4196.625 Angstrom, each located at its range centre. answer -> 0.215 mag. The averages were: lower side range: 12.6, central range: 9.92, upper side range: 11.7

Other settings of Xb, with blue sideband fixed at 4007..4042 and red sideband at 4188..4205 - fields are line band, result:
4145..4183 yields -0.01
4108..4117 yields 0.07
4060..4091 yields 0.08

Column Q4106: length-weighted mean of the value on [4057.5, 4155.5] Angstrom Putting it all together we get 11.3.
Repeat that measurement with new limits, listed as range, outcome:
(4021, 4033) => 12.2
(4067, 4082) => 11.3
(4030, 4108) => 11.4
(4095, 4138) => 11.1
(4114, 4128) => 12.1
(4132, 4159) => 11.5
